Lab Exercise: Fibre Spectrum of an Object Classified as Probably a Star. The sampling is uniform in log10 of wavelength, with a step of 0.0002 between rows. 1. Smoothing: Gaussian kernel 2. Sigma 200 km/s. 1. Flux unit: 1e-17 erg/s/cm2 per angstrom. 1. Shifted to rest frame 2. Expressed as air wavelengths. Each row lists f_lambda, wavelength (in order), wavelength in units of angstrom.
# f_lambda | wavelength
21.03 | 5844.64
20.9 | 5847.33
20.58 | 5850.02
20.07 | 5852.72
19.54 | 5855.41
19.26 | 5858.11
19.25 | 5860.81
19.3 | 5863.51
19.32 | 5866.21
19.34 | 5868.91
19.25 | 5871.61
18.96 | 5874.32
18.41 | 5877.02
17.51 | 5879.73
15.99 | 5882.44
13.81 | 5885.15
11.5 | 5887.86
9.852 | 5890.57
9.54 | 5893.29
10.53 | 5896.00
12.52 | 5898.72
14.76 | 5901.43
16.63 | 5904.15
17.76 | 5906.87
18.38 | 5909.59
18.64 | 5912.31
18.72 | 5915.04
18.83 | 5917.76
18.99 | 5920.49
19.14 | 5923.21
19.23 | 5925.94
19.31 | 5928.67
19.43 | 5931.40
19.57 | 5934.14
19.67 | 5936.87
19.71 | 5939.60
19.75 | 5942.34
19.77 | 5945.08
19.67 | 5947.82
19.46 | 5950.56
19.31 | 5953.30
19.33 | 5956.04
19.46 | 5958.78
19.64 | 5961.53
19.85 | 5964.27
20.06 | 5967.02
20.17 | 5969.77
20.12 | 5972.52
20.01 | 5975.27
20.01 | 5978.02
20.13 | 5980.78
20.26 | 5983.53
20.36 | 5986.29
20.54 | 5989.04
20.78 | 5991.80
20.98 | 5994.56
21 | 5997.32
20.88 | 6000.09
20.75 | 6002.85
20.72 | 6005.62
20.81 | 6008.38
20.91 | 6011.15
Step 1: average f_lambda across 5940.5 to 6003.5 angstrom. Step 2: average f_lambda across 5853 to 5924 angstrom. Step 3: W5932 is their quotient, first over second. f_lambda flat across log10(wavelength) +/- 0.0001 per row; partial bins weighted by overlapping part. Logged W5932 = 1.2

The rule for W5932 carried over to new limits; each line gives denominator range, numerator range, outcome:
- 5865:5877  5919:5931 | 1.00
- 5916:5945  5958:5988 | 1.03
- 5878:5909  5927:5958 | 1.41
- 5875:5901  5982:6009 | 1.53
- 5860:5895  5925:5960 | 1.20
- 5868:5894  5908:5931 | 1.22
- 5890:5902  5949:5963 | 1.72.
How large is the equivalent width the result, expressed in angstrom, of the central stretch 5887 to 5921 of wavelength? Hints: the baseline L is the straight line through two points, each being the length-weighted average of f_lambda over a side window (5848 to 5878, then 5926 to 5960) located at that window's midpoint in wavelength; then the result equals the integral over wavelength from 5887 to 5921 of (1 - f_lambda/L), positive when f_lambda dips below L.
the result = 7.7 angstrom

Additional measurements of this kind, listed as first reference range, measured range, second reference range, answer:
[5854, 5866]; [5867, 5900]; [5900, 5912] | 6.2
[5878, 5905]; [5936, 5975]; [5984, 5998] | -3.7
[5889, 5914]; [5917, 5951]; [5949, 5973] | -4.4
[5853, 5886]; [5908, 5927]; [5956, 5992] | 0.4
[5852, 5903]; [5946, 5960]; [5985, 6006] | -0.3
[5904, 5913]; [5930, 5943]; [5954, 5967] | -0.5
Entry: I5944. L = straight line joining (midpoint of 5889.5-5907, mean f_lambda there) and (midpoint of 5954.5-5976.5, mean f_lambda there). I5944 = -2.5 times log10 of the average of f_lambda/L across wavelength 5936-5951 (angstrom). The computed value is -0.13 mag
